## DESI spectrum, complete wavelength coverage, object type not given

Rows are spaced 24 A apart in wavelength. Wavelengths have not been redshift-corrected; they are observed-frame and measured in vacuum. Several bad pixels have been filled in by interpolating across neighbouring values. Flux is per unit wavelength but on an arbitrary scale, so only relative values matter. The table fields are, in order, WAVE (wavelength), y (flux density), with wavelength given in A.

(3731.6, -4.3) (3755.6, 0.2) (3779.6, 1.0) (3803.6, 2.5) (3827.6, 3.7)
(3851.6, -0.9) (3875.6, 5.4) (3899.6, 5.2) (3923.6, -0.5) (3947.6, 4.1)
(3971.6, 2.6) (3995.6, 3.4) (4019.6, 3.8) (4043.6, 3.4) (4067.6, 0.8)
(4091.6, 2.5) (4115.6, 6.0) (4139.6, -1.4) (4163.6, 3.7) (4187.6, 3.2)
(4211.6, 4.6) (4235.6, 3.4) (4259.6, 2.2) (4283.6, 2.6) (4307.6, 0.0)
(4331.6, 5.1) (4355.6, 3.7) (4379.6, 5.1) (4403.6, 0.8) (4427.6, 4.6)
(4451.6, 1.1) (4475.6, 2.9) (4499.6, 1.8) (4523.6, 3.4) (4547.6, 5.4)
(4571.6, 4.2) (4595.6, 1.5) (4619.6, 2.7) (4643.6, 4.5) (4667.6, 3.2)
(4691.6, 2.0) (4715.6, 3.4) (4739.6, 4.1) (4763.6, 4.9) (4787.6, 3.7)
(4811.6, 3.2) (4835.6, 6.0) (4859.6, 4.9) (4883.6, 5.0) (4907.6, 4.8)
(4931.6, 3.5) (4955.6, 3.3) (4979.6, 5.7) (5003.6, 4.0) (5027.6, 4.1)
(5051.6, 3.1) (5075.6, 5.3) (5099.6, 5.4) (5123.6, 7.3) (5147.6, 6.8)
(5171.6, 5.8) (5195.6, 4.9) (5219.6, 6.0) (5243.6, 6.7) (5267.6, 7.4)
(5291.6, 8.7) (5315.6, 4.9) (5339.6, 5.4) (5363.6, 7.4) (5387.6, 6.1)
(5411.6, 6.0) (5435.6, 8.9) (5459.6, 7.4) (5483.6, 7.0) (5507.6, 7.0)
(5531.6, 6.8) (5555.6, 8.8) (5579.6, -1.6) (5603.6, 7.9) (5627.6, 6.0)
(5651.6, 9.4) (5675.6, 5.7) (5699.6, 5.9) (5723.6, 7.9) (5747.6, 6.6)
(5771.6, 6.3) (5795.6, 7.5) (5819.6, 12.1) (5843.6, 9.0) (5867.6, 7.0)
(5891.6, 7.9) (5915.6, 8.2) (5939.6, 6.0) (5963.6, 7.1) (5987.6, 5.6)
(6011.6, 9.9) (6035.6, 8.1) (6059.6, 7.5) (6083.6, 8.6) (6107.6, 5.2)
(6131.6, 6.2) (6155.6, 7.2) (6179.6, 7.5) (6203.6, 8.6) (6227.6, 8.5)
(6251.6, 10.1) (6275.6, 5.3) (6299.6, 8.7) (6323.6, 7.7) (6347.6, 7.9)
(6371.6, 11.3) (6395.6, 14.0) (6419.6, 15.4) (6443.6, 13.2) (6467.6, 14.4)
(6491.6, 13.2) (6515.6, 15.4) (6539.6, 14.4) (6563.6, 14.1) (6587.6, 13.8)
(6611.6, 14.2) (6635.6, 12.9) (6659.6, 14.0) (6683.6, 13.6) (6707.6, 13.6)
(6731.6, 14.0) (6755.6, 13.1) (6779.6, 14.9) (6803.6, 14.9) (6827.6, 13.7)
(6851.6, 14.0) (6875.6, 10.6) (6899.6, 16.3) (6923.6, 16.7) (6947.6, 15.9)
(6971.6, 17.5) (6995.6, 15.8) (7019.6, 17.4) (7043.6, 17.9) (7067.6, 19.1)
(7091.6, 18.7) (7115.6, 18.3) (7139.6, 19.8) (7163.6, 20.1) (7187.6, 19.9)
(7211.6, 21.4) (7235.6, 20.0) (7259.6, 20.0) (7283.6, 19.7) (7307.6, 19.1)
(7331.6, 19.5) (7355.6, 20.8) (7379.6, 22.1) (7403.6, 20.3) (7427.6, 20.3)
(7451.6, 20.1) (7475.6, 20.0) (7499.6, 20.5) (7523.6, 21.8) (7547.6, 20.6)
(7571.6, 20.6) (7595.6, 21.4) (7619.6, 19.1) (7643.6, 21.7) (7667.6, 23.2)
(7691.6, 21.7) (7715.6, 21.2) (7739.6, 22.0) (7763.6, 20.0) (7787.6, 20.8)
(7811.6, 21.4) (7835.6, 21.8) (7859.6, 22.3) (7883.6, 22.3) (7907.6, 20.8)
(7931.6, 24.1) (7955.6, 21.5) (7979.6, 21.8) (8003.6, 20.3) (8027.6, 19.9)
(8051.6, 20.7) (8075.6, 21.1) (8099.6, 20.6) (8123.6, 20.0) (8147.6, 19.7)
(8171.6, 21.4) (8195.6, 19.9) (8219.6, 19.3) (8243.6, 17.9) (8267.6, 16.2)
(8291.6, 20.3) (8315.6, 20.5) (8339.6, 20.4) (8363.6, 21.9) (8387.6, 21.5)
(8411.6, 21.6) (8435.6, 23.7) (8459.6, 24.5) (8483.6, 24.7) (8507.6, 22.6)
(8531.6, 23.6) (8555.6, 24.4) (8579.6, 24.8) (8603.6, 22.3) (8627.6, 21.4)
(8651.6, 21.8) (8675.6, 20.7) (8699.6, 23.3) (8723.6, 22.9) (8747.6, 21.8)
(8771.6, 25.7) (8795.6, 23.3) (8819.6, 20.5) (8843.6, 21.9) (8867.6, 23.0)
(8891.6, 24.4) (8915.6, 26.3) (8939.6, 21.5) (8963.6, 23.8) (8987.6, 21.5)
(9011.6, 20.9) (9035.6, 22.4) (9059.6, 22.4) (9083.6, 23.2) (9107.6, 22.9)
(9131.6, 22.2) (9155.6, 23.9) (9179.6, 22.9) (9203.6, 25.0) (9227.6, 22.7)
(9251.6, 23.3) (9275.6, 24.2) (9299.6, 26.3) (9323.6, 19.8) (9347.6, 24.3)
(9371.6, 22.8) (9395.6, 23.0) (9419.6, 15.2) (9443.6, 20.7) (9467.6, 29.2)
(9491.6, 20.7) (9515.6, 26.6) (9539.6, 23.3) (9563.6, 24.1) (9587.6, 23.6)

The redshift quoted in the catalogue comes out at 0.597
